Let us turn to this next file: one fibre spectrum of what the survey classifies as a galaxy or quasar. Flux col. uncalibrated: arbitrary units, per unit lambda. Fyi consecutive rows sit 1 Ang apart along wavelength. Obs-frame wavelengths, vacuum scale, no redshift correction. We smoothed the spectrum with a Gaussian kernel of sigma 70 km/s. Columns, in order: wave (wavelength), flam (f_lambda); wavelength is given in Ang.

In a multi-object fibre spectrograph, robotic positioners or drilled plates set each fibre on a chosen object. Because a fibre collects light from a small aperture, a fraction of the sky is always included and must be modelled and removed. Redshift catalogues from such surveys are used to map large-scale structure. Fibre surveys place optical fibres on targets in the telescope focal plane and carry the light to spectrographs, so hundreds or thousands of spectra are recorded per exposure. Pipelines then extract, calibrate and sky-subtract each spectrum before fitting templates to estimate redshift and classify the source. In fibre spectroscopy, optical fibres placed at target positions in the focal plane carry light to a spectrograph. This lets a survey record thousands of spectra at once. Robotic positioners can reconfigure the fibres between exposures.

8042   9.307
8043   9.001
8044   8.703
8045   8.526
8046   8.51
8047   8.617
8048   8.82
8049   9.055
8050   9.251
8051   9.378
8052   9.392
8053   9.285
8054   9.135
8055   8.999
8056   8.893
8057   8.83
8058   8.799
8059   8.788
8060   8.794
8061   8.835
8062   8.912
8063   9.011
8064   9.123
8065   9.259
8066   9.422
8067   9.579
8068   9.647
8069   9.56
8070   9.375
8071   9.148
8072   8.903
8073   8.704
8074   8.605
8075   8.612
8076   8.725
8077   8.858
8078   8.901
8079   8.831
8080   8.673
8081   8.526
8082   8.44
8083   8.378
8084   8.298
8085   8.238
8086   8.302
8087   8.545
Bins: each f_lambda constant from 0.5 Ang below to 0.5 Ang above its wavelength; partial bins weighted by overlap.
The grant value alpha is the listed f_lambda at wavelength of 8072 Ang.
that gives 8.903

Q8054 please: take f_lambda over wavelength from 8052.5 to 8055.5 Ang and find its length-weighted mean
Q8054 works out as 9.14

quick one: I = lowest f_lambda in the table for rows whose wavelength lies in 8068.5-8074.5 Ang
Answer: 8.605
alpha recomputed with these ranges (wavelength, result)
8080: 8.673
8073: 8.704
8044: 8.703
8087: 8.545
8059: 8.788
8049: 9.055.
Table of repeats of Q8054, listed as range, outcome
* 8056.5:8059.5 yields 8.81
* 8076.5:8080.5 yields 8.82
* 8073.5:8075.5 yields 8.61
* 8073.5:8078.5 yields 8.74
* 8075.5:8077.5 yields 8.79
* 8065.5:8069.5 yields 9.55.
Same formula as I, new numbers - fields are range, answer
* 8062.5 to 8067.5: 9.011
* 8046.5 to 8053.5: 8.617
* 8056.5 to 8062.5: 8.788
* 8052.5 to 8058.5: 8.799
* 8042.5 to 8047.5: 8.51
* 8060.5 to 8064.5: 8.835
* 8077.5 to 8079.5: 8.831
